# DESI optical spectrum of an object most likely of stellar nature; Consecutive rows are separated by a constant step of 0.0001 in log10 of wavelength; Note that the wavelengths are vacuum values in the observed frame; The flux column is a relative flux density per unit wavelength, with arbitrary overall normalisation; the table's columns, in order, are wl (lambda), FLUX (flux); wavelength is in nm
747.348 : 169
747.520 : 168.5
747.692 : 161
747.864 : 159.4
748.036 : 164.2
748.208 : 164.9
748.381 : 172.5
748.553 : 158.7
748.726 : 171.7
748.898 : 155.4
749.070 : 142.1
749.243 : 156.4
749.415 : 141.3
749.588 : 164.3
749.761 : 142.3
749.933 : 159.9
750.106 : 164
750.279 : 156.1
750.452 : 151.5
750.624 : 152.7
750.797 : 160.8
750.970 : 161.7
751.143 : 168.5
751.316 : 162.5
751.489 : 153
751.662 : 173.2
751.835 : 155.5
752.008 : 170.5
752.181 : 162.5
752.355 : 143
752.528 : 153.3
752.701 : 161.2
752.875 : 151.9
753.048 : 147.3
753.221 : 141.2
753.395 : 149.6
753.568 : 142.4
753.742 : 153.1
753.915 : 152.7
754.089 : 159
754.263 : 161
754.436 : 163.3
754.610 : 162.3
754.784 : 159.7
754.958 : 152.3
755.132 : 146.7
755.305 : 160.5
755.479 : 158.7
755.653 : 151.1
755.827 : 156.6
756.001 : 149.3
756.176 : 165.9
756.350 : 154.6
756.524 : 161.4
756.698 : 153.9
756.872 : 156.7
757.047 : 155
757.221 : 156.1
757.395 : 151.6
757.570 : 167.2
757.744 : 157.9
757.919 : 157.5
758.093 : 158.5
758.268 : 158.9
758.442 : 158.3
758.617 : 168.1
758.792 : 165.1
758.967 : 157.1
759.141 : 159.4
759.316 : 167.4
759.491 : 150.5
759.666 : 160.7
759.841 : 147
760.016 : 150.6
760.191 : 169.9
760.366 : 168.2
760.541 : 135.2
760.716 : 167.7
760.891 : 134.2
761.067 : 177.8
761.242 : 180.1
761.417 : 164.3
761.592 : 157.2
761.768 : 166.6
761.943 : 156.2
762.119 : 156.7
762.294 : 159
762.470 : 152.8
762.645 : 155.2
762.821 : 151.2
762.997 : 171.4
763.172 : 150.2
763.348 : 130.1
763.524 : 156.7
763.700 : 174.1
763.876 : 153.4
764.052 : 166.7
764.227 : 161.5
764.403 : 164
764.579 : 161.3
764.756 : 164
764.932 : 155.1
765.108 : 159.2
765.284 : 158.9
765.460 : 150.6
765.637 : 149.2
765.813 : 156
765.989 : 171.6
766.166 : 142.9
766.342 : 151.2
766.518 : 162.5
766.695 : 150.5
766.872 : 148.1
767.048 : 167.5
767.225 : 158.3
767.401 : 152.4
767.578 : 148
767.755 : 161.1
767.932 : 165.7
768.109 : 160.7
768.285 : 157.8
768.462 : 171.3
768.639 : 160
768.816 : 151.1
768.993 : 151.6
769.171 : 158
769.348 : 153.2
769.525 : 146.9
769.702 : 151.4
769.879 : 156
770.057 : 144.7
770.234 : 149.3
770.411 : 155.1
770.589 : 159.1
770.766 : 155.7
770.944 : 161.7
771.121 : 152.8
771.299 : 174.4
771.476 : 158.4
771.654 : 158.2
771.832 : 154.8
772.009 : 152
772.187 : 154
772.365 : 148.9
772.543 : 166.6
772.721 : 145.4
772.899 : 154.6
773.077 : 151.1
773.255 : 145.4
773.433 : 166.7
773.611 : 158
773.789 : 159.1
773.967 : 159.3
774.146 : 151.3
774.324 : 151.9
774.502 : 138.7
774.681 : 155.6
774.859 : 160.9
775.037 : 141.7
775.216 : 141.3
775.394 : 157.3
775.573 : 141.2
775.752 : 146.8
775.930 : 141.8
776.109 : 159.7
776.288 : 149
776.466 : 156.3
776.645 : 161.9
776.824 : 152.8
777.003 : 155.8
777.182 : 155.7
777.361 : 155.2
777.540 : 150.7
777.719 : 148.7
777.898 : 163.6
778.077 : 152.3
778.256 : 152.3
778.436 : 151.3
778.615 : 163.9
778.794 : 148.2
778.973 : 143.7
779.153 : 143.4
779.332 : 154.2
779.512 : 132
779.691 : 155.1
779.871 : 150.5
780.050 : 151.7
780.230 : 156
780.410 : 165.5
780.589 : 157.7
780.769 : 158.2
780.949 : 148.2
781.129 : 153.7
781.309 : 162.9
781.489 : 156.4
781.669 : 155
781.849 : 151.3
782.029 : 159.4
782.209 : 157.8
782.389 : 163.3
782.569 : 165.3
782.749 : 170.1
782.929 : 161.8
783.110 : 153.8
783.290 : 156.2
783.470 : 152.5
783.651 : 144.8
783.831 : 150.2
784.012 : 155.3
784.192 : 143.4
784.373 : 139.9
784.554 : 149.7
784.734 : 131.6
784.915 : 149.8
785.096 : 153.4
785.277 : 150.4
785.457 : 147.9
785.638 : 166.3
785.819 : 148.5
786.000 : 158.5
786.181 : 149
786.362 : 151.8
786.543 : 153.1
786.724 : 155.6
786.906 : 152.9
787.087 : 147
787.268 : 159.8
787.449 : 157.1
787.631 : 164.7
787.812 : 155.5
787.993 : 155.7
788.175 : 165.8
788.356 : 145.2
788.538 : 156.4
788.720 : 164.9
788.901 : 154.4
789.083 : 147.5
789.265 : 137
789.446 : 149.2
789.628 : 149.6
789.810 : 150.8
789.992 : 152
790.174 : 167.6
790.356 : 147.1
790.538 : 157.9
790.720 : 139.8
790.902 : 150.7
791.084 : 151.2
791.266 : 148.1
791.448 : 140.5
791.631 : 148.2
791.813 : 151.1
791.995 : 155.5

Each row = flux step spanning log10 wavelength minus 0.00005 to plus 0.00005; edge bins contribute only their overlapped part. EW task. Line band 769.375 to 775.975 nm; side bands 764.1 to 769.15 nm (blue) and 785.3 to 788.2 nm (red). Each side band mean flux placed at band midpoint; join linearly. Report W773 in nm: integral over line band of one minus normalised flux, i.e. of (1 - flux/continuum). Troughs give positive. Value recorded 0.15 nm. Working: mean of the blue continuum 158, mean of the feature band 153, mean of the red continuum 155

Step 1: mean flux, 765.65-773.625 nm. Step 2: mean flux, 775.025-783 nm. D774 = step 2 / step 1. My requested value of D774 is 0.99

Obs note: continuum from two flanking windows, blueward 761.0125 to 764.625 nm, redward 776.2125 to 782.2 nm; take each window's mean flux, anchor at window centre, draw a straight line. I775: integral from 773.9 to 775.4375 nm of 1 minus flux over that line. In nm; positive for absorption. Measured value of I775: 0.049 nm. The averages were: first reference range 160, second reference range 154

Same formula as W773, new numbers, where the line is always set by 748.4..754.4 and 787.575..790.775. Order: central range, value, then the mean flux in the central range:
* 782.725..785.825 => 0.05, 151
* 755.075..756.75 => 0.00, 156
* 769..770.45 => 0.03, 152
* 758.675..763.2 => -0.11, 159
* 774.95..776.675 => 0.06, 149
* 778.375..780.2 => 0.05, 150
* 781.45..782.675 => -0.04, 159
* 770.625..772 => -0.04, 159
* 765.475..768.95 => -0.04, 157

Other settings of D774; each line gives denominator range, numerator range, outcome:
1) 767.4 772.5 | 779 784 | 0.99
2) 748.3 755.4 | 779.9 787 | 0.98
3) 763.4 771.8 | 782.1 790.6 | 0.98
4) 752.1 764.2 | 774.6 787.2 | 0.97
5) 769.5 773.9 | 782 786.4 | 0.99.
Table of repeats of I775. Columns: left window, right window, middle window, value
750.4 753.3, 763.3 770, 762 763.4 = 0.027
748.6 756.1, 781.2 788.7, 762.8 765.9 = -0.045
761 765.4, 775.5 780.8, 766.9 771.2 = 0.026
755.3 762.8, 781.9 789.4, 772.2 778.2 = 0.103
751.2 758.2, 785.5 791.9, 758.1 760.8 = -0.054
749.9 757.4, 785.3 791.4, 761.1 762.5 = -0.062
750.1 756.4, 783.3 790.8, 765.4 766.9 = 0.008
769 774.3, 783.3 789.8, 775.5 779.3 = 0.042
